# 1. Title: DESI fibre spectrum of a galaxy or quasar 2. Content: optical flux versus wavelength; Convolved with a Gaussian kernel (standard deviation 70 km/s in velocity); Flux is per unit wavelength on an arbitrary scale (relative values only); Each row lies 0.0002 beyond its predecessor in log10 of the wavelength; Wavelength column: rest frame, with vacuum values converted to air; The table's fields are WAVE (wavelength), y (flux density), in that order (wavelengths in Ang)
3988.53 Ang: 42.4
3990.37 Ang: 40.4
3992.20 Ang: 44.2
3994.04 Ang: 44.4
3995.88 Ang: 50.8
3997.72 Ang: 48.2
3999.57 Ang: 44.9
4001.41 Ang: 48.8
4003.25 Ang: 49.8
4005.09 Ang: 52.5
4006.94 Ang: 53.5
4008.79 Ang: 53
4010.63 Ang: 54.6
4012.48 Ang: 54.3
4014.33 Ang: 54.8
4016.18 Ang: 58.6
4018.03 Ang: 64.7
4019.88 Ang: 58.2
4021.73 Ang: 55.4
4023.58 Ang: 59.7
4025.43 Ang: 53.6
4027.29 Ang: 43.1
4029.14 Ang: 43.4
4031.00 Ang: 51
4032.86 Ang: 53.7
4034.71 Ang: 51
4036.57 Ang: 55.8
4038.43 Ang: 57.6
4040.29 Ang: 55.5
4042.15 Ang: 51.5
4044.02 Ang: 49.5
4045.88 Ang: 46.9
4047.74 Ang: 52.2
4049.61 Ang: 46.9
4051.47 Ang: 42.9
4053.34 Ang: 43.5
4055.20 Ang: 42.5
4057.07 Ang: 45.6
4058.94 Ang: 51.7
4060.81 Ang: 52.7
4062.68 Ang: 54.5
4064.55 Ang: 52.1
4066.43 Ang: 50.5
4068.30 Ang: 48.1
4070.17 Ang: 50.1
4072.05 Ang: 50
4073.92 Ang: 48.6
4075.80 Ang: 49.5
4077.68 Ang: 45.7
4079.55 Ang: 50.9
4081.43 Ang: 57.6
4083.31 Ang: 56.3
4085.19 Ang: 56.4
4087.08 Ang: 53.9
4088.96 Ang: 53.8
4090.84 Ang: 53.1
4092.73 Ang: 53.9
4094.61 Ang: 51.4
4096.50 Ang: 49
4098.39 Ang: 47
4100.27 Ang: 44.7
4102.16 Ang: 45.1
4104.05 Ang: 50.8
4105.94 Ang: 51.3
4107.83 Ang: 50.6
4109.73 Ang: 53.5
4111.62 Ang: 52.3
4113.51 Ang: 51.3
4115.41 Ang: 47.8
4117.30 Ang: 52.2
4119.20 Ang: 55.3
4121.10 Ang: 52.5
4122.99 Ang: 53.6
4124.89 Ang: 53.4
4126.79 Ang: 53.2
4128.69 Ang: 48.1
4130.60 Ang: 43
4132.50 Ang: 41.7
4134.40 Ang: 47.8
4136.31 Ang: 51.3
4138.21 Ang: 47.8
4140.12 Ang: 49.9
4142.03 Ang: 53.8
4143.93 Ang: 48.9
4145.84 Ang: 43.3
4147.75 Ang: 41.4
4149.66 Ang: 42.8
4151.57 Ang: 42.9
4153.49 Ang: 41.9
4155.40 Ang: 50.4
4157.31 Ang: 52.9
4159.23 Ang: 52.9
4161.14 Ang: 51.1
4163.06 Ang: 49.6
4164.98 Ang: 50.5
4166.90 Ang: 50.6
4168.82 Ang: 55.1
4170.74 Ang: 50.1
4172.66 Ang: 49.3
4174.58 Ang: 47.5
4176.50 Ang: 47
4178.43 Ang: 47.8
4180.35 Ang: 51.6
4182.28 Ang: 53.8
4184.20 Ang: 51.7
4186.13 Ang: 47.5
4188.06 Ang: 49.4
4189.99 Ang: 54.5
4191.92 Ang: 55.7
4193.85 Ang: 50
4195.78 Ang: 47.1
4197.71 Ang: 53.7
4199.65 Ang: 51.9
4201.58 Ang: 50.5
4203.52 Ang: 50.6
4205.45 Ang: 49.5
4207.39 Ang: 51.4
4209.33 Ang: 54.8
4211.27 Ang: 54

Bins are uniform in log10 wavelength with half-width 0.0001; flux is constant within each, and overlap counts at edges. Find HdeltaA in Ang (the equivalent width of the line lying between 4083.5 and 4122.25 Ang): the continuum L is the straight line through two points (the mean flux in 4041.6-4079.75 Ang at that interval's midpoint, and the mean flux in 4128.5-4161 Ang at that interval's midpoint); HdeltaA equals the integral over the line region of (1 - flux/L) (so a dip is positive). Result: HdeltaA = -2.8 Ang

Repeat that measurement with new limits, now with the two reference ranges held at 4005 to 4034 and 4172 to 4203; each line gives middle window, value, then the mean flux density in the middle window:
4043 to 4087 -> 2.7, 49.9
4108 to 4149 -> 1.7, 49.6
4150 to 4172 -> 0.6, 49.6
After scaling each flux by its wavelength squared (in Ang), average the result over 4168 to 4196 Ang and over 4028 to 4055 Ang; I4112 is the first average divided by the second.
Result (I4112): 1.09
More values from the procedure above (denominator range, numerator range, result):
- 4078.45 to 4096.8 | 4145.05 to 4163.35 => 0.90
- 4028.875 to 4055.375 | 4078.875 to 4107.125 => 1.06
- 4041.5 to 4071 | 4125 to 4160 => 1.02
